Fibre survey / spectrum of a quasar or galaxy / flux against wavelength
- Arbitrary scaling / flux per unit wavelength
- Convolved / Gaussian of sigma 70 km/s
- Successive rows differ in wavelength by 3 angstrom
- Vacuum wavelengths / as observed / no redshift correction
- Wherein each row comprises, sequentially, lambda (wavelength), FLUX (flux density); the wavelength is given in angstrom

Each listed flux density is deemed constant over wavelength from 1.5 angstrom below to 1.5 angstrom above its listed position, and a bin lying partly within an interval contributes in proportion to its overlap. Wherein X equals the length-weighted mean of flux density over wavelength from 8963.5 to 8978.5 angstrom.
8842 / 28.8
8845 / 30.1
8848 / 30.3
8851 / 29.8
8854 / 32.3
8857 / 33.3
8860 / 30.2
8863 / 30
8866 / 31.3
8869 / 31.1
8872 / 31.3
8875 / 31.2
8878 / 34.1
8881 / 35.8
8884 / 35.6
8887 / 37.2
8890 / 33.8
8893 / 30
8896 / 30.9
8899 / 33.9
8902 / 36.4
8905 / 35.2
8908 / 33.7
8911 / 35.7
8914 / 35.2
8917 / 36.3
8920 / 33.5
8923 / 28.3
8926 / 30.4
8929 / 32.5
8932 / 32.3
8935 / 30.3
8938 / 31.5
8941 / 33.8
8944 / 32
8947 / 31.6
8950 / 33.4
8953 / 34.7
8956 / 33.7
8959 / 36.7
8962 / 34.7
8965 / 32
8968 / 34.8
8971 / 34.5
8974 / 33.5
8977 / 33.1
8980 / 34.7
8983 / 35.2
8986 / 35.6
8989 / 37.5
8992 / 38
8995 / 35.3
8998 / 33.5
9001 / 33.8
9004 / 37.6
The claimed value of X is 33.6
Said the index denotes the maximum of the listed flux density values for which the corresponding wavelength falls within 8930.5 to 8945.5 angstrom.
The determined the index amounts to 33.8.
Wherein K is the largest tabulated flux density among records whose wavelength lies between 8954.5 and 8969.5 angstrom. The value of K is 36.7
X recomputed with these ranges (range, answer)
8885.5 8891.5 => 35.5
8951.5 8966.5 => 34.4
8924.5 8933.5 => 31.7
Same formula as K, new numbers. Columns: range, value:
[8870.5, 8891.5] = 37.2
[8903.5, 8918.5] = 36.3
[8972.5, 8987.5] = 35.6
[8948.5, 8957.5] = 34.7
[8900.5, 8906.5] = 36.4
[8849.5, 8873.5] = 33.3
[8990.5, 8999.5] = 38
